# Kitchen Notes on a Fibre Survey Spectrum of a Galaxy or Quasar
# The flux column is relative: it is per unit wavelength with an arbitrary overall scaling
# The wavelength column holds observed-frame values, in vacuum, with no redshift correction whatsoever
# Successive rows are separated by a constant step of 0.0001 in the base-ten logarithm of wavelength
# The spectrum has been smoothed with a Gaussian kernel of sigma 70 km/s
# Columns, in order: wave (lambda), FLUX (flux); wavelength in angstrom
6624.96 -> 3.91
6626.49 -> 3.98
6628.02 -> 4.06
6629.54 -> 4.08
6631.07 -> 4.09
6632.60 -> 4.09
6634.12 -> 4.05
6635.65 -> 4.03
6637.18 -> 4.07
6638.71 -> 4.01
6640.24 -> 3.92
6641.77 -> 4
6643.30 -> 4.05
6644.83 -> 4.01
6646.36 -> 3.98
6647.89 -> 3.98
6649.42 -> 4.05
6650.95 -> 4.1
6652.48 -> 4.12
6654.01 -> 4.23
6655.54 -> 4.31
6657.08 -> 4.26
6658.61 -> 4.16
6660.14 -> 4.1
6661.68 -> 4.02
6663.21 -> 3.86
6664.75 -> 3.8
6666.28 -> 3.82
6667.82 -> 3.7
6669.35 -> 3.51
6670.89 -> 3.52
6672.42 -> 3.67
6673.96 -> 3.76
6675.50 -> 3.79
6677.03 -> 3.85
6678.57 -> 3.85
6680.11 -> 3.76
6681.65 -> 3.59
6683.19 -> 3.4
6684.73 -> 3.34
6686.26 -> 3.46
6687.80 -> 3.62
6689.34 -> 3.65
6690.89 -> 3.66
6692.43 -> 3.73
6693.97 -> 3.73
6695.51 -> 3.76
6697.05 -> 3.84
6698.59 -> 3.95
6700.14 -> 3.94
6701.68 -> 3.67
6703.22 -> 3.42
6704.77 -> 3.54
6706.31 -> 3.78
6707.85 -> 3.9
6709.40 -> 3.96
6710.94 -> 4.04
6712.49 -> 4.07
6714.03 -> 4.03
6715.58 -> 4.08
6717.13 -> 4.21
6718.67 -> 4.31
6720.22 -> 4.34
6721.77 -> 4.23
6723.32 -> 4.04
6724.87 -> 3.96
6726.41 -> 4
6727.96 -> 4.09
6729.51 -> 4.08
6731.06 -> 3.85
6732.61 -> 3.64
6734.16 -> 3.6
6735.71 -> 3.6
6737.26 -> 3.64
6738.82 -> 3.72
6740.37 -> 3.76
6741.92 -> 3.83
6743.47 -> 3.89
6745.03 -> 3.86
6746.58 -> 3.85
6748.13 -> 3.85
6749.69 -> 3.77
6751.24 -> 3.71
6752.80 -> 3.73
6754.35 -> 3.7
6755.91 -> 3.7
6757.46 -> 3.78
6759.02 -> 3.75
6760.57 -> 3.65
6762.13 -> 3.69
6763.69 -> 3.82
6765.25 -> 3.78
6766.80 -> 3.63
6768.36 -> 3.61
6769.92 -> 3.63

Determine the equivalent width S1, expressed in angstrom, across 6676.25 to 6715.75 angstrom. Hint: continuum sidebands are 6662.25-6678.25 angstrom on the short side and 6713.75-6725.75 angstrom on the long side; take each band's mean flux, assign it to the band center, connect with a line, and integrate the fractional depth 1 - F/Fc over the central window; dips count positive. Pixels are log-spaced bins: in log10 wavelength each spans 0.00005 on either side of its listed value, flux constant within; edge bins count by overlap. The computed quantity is 2.0 angstrom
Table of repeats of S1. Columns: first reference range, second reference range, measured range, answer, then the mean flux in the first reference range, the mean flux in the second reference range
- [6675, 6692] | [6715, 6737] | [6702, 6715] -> 0.02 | 3.63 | 3.99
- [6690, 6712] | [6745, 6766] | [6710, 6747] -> -1.75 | 3.78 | 3.76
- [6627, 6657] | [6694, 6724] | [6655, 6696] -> 2.51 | 4.07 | 3.95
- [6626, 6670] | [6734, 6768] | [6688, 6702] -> 0.45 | 4.02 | 3.74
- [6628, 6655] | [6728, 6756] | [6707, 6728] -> -1.35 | 4.05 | 3.77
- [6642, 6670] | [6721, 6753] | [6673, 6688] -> 1.19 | 4.01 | 3.84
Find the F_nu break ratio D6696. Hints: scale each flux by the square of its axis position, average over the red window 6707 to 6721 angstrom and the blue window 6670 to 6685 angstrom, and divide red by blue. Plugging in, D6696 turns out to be 1.13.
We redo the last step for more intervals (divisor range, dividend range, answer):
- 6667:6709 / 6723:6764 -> 1.05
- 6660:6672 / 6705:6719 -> 1.08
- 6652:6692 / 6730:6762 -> 1.01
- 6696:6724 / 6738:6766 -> 0.96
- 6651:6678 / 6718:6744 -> 1.02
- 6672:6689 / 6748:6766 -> 1.05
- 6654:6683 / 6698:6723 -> 1.04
